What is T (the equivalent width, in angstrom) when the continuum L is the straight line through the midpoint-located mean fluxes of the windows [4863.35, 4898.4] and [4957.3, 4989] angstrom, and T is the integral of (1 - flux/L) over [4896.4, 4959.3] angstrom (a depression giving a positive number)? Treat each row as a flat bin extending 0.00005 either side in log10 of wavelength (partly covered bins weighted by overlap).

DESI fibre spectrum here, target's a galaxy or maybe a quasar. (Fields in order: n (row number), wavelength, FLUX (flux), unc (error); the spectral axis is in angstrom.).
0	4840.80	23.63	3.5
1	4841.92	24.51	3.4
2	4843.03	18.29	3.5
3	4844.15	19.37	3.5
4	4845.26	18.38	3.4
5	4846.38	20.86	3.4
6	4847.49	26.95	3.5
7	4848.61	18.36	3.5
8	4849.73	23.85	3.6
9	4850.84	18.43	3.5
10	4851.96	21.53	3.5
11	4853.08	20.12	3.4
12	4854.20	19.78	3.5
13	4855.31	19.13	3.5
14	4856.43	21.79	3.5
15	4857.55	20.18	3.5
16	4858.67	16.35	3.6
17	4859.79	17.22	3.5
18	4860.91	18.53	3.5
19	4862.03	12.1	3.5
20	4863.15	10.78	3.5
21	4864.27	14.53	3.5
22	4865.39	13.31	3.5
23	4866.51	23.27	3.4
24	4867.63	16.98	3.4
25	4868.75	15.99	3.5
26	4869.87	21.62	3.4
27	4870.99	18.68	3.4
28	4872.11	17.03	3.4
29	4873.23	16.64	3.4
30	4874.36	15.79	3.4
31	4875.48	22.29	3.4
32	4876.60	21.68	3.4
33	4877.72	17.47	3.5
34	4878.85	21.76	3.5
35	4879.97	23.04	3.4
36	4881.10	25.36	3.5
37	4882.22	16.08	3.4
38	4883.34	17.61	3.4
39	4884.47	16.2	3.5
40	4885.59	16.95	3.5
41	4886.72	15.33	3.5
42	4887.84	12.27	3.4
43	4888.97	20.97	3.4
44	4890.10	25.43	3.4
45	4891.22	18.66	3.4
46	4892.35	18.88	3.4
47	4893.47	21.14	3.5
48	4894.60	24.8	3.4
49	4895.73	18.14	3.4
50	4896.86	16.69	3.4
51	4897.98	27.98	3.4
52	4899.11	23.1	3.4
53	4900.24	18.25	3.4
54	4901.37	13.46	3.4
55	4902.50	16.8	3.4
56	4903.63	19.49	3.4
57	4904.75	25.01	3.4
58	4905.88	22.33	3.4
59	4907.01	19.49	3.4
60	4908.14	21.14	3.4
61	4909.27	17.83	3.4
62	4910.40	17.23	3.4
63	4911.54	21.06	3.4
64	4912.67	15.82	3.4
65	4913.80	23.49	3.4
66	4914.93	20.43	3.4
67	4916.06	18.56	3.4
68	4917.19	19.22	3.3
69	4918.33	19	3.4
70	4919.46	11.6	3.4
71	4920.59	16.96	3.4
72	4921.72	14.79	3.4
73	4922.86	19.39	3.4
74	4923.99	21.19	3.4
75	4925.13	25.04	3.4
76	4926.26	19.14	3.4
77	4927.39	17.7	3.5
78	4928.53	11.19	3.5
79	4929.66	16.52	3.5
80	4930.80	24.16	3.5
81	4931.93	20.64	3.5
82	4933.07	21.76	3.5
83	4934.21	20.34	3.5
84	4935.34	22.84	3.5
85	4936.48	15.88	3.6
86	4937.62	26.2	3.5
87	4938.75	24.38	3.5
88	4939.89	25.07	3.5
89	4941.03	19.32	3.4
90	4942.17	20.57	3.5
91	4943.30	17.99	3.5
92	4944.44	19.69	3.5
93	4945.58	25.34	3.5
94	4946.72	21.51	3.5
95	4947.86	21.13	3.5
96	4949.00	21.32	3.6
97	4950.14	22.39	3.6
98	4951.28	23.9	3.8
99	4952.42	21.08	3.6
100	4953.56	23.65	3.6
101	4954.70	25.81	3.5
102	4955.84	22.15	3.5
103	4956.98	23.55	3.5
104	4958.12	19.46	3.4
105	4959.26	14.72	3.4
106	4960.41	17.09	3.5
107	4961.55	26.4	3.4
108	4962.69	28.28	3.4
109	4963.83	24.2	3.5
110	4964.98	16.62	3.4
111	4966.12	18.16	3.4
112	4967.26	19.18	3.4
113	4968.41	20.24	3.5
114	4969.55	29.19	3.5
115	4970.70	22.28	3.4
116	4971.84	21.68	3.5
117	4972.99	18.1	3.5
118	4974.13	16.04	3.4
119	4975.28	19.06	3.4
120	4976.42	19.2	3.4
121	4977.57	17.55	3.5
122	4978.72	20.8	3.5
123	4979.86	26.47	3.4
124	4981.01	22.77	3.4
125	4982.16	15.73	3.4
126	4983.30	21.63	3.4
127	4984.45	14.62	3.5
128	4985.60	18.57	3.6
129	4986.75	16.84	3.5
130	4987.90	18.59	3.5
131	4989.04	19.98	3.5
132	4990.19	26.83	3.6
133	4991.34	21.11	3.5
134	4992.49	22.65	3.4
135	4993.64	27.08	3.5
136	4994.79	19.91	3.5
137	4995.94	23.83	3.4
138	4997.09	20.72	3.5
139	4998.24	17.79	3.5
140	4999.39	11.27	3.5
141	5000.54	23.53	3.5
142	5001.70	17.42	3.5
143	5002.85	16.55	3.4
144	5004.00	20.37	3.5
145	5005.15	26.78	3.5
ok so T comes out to -2.33 angstrom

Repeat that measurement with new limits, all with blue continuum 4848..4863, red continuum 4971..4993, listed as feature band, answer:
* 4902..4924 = 0.37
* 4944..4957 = -1.96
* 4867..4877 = 0.24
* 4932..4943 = -1.20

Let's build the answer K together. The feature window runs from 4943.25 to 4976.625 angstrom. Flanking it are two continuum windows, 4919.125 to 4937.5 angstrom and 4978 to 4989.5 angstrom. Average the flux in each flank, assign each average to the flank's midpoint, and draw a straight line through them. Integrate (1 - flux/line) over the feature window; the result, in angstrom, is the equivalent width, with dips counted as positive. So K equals -3.6 angstrom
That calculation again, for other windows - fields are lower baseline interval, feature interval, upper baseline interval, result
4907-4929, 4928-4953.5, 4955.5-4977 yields -2.0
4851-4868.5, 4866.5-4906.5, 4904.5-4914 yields -1.0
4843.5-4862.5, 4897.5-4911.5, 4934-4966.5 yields 0.4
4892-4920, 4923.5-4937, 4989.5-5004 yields 0.2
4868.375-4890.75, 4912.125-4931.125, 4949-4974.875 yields 1.7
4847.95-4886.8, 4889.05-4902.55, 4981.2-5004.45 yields -1.2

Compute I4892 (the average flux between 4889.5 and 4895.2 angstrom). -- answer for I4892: 21.8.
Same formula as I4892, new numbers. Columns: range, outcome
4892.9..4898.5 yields 21.7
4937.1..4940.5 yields 25.1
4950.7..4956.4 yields 23.3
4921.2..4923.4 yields 17.1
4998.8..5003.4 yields 17.2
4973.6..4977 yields 18.1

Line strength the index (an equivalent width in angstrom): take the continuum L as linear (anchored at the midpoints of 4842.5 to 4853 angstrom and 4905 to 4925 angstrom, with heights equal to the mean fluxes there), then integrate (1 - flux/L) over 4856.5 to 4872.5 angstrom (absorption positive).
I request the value 2.5 angstrom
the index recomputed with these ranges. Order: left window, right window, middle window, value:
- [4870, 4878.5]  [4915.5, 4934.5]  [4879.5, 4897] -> -0.5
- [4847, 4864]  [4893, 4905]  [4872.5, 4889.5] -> 1.0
